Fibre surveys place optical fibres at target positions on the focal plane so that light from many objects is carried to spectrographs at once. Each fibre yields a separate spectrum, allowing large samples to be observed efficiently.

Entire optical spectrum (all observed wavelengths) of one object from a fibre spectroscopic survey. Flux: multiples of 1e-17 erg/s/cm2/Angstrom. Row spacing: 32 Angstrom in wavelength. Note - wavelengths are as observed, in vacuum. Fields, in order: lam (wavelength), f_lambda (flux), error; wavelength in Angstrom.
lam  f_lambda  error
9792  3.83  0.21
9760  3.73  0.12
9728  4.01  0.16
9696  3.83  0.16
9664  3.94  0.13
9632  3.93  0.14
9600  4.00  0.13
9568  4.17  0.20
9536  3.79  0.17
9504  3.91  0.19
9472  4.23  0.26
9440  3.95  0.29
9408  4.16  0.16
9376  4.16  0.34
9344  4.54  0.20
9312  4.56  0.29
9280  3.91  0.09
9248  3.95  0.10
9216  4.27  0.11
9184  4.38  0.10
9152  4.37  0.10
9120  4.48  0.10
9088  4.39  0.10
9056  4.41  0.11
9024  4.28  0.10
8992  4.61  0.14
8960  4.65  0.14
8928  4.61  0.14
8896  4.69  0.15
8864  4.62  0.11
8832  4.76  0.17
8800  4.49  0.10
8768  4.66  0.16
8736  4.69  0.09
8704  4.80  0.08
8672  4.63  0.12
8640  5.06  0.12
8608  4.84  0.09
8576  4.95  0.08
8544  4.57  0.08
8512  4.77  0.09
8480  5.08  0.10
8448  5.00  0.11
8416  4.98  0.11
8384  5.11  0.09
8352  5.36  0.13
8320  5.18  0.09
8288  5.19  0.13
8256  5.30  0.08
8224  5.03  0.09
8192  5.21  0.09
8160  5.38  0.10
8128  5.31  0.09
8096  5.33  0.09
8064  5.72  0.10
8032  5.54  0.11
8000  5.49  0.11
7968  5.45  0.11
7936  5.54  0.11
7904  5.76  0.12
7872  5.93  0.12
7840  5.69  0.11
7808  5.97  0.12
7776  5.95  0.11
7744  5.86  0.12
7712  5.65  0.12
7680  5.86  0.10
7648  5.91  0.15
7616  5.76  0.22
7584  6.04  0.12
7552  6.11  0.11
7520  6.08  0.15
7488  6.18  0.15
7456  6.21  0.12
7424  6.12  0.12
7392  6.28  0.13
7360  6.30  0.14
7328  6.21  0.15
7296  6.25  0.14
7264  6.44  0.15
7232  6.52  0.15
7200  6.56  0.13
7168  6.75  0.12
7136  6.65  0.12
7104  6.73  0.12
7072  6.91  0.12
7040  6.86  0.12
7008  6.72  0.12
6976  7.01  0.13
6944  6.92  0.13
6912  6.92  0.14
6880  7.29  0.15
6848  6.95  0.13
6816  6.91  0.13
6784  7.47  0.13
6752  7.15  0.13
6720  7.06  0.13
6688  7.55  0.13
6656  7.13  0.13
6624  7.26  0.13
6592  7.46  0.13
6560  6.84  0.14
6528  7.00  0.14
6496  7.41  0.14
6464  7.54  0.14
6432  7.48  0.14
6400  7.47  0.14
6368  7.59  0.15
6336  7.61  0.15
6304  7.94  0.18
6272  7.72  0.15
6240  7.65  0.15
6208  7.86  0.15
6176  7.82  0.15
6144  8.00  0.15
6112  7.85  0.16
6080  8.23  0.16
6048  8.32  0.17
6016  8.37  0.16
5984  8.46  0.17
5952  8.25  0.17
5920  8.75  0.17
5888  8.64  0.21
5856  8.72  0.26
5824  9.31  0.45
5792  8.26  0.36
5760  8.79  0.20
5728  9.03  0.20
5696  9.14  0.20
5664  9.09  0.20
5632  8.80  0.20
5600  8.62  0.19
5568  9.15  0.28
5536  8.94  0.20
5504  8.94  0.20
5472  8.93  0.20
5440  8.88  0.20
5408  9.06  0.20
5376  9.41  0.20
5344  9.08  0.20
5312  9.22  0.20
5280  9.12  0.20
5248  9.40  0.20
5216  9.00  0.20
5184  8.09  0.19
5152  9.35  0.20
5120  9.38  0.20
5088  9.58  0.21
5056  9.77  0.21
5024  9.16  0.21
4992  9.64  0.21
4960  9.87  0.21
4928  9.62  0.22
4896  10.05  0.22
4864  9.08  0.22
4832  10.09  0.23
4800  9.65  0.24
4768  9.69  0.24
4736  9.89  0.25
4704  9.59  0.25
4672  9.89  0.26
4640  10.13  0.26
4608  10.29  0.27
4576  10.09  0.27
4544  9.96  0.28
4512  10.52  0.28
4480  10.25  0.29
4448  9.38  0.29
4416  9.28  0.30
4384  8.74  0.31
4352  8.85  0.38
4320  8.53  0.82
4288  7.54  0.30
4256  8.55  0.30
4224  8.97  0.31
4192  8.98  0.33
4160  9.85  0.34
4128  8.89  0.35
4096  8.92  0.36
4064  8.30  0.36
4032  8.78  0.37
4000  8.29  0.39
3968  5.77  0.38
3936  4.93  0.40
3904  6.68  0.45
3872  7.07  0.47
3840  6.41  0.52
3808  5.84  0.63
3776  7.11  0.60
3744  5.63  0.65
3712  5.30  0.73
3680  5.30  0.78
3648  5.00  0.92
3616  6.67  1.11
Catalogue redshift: 0.000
